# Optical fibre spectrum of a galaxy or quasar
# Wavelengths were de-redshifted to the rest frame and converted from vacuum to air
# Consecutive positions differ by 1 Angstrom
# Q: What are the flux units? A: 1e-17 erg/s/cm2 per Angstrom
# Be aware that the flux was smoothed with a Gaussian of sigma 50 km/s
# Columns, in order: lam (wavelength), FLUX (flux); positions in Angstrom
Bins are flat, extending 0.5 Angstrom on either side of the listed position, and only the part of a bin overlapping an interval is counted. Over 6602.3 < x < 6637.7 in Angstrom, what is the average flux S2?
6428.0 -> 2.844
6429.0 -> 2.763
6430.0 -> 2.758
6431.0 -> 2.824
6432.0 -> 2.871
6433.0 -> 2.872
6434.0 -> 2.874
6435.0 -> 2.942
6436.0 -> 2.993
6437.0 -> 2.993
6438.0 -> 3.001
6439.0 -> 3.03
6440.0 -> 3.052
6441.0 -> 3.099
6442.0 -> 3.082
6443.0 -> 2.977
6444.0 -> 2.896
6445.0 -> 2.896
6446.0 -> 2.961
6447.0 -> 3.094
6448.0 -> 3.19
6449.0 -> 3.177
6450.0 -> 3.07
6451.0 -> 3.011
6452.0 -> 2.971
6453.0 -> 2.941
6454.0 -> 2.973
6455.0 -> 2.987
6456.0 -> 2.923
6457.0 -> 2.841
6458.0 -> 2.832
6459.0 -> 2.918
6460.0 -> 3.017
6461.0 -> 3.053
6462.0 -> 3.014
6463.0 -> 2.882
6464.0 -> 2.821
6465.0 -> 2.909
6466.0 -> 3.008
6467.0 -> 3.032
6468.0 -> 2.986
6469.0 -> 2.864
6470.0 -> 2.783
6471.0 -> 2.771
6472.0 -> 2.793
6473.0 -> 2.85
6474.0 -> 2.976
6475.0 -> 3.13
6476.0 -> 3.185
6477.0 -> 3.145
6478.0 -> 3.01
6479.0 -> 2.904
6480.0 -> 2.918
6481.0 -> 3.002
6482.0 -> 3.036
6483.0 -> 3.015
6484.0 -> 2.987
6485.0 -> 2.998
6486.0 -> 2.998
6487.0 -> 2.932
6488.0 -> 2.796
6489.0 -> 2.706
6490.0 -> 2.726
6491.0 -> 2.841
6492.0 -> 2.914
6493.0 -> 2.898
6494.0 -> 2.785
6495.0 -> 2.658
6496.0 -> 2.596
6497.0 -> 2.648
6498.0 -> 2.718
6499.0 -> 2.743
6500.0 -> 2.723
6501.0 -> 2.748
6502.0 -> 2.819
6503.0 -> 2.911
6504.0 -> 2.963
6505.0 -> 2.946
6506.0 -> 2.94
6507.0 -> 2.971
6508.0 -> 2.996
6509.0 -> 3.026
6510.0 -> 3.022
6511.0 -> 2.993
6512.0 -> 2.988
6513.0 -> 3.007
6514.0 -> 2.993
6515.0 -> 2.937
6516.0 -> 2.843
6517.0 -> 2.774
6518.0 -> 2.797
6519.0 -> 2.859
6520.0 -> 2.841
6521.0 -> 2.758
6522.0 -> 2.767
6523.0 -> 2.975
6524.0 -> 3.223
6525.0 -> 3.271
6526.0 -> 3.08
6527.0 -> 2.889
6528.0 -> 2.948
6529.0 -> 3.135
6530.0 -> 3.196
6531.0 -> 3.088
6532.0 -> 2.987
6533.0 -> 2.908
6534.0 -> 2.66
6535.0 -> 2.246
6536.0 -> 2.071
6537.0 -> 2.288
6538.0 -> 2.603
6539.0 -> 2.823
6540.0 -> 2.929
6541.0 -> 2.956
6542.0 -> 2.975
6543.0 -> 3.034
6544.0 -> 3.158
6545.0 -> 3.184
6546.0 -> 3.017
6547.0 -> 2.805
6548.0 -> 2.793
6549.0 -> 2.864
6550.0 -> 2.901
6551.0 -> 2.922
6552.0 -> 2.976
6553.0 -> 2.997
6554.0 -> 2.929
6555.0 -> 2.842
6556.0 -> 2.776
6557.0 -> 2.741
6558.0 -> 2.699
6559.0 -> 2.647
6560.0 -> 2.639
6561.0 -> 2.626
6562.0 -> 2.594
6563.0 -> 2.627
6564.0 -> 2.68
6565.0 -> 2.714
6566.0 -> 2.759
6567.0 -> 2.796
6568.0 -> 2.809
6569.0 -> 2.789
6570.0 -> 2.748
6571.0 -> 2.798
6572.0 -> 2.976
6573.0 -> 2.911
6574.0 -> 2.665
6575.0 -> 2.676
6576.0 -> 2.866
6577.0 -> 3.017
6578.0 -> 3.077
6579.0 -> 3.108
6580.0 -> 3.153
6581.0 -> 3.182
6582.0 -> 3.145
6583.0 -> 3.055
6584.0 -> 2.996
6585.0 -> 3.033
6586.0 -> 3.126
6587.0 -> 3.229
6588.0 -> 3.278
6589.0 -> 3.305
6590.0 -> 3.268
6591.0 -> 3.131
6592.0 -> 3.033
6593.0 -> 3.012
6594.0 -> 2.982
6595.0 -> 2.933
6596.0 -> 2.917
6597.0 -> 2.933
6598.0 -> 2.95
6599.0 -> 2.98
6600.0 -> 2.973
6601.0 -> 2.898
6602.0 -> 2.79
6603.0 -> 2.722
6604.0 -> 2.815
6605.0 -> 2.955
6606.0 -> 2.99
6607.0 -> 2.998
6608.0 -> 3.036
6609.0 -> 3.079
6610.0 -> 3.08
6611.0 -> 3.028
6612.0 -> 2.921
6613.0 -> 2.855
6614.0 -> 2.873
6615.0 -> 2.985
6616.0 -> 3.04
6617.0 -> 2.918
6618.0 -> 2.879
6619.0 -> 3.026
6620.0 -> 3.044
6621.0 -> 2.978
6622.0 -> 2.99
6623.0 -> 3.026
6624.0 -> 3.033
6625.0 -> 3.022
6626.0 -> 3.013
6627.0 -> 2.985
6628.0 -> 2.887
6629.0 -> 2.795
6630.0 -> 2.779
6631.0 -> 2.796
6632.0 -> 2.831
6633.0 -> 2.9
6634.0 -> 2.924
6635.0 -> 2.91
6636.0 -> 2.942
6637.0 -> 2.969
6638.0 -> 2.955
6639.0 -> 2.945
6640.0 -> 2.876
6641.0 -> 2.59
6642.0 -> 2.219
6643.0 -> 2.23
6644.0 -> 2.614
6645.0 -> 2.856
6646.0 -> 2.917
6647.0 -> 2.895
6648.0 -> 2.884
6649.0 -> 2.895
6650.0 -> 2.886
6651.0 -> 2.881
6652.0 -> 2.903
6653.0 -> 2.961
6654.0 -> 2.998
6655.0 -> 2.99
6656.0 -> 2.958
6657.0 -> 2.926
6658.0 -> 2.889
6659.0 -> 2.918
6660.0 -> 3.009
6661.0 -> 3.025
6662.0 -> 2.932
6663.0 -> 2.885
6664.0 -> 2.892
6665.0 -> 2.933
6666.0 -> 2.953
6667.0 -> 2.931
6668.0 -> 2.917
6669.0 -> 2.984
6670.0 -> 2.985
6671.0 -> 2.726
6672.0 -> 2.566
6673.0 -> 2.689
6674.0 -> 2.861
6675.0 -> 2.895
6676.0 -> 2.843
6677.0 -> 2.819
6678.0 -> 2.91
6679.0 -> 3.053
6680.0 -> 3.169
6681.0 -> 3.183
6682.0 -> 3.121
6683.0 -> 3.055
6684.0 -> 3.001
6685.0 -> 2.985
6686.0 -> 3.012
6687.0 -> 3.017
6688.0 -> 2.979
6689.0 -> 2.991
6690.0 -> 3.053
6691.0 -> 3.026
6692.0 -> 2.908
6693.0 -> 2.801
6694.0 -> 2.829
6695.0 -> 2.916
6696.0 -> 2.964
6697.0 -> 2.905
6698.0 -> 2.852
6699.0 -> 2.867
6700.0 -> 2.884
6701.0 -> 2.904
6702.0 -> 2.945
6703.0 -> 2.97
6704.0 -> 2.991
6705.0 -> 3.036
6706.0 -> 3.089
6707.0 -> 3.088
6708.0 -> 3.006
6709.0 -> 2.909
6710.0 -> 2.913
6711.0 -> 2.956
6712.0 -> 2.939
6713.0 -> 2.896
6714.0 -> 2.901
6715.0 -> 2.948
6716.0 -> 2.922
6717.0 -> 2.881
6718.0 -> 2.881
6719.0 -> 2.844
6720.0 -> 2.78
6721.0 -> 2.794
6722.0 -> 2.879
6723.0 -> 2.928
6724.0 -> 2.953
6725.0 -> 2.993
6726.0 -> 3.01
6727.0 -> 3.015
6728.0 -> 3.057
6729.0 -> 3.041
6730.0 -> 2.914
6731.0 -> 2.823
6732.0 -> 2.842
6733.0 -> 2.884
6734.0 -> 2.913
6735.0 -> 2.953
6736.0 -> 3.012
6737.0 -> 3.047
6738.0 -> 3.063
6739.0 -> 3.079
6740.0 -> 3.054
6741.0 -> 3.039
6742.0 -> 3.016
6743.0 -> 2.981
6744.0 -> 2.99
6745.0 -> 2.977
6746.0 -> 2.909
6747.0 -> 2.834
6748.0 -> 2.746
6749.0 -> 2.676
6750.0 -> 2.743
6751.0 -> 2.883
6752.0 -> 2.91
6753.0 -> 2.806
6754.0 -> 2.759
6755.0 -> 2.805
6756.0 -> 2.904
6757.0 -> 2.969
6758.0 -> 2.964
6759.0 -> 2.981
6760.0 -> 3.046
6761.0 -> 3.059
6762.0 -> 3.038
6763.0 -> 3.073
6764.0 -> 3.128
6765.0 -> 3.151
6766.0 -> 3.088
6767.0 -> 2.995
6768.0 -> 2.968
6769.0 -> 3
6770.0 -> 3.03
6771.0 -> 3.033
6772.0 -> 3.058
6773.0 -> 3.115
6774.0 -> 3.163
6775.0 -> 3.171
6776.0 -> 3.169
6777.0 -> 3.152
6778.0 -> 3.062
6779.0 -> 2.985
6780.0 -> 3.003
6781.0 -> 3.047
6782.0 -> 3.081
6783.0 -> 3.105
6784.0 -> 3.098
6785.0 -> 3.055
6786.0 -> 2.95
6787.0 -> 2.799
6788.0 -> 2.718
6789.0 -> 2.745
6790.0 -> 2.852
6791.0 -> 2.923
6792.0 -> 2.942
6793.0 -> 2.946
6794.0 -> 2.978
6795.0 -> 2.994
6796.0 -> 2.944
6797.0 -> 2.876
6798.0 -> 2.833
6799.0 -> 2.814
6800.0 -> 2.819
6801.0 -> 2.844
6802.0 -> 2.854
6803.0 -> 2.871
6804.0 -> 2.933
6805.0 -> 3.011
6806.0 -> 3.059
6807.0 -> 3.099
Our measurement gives 2.94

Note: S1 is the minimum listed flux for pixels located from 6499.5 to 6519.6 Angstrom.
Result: 2.723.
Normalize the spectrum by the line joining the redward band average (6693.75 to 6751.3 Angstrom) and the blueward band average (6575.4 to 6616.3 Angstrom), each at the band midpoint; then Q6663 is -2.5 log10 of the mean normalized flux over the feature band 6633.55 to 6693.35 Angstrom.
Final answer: 0.03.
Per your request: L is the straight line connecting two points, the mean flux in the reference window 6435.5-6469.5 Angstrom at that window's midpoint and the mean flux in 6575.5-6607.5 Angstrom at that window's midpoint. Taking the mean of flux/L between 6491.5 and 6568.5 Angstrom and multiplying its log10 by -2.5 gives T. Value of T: 0.06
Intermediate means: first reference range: 2.99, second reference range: 3.03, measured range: 2.85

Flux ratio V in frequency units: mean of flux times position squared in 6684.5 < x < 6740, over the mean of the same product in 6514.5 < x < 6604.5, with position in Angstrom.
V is 1.06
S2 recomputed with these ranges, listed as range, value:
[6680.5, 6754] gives 2.94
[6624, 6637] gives 2.91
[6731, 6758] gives 2.91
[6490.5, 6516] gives 2.87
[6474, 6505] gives 2.88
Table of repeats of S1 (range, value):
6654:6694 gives 2.566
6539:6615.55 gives 2.594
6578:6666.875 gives 2.219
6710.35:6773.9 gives 2.676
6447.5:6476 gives 2.771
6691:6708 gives 2.801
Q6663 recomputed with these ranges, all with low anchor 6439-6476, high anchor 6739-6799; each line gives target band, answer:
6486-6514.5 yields 0.041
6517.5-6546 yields 0.032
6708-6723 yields 0.028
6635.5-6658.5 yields 0.051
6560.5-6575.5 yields 0.086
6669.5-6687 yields 0.013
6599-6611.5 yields 0.008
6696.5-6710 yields 0.006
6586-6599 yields -0.039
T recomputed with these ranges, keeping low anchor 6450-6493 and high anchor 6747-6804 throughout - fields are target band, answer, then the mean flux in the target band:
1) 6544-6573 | 0.05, 2.82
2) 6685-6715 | 0.00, 2.95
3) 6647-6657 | 0.01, 2.93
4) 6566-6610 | -0.01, 2.98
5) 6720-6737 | 0.01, 2.94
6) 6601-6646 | 0.02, 2.89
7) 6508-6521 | 0.01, 2.92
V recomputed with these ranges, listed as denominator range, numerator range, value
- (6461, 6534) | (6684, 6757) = 1.07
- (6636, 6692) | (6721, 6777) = 1.05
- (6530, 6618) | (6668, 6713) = 1.05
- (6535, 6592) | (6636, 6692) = 1.04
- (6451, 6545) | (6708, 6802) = 1.10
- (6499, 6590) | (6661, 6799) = 1.08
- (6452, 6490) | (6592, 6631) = 1.05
